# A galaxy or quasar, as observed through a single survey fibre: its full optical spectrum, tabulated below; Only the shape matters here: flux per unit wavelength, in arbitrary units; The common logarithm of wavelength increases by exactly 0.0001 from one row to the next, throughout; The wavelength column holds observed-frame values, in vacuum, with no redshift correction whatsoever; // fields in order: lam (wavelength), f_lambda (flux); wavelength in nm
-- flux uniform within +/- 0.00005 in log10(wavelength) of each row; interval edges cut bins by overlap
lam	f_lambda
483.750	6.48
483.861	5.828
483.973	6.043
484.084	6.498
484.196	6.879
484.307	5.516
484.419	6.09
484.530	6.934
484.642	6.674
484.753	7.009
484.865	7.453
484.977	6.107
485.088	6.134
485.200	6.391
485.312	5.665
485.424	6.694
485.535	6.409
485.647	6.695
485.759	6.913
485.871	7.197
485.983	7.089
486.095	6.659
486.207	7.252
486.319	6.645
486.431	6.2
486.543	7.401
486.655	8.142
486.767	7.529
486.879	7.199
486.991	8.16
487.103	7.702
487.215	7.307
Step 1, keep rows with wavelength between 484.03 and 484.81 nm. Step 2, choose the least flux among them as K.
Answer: 5.516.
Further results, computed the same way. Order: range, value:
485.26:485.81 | 5.665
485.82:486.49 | 6.2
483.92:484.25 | 6.043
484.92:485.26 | 6.107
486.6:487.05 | 7.199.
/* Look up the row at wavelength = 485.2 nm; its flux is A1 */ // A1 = 6.391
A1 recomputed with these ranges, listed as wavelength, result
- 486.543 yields 7.401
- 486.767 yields 7.529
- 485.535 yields 6.409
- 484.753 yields 7.009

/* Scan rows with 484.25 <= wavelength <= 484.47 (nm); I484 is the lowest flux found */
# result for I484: 5.516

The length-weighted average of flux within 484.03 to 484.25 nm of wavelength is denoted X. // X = 6.67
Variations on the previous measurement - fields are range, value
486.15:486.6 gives 6.88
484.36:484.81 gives 6.67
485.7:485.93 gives 7.04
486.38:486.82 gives 7.33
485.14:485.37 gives 6.01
